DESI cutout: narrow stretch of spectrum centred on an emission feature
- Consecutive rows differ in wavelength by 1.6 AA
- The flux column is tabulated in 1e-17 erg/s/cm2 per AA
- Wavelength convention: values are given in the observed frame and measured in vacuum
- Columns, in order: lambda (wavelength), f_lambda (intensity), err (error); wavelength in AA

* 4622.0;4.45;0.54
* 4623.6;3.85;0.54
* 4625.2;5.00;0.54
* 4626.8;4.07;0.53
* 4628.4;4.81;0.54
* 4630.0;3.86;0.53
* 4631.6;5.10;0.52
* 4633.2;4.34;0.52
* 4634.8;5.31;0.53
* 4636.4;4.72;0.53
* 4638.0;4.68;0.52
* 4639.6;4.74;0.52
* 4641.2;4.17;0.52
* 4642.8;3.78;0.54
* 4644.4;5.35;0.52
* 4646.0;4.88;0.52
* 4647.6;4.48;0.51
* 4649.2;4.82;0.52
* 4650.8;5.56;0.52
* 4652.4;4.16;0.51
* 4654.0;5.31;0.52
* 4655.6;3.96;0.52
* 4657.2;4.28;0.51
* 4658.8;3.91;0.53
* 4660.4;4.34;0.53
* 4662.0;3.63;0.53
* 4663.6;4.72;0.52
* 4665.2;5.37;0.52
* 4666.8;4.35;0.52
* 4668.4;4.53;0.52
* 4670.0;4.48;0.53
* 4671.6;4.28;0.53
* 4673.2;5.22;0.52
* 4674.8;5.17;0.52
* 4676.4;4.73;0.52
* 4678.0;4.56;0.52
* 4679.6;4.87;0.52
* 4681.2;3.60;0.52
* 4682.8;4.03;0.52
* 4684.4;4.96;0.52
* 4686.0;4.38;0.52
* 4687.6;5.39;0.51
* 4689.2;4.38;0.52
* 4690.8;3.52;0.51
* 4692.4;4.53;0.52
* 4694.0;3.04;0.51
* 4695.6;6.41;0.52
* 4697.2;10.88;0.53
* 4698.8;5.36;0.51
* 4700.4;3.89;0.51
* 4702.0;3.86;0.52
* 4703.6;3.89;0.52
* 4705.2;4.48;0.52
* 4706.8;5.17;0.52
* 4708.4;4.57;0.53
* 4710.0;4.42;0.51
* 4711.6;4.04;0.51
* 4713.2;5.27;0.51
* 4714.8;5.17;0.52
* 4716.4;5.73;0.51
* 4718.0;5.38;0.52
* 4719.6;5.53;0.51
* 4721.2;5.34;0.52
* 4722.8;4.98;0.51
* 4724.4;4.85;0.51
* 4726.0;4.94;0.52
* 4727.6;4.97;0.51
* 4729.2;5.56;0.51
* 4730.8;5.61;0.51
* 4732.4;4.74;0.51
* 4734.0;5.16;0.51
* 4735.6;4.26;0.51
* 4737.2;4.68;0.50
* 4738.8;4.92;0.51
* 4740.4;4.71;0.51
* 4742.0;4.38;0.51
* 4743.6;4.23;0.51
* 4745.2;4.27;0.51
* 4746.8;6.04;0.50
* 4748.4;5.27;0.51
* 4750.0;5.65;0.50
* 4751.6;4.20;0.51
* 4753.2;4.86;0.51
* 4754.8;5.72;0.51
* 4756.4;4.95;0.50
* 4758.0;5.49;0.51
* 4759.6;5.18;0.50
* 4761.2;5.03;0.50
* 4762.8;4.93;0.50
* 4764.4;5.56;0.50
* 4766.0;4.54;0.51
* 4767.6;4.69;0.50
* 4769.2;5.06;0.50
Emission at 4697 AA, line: Hgamma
